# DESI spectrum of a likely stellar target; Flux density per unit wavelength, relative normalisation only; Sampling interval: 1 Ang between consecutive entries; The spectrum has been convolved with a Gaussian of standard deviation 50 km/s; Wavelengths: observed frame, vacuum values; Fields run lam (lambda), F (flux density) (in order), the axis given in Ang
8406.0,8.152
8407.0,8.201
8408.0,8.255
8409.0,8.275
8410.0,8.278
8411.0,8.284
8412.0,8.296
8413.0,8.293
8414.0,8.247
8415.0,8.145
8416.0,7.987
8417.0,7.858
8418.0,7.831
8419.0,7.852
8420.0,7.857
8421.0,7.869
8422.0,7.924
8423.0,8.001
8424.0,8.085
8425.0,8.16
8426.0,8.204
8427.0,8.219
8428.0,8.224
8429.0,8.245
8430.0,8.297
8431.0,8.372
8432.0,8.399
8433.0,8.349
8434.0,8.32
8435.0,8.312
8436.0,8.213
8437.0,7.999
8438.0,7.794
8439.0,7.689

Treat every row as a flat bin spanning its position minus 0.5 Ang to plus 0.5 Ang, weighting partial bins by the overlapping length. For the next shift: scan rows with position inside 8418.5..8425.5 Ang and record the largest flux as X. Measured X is 8.16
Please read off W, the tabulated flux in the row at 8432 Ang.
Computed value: 8.399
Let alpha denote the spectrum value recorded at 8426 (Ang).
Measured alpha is 8.204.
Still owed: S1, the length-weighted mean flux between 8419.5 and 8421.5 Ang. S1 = 7.86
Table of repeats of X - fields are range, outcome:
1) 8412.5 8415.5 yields 8.293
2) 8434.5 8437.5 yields 8.312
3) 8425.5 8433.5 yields 8.399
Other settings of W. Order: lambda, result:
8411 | 8.284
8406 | 8.152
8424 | 8.085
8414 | 8.247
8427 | 8.219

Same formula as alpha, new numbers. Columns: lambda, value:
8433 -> 8.349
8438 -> 7.794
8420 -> 7.857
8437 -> 7.999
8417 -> 7.858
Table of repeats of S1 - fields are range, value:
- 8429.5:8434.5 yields 8.35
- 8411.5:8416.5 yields 8.19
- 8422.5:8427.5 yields 8.13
